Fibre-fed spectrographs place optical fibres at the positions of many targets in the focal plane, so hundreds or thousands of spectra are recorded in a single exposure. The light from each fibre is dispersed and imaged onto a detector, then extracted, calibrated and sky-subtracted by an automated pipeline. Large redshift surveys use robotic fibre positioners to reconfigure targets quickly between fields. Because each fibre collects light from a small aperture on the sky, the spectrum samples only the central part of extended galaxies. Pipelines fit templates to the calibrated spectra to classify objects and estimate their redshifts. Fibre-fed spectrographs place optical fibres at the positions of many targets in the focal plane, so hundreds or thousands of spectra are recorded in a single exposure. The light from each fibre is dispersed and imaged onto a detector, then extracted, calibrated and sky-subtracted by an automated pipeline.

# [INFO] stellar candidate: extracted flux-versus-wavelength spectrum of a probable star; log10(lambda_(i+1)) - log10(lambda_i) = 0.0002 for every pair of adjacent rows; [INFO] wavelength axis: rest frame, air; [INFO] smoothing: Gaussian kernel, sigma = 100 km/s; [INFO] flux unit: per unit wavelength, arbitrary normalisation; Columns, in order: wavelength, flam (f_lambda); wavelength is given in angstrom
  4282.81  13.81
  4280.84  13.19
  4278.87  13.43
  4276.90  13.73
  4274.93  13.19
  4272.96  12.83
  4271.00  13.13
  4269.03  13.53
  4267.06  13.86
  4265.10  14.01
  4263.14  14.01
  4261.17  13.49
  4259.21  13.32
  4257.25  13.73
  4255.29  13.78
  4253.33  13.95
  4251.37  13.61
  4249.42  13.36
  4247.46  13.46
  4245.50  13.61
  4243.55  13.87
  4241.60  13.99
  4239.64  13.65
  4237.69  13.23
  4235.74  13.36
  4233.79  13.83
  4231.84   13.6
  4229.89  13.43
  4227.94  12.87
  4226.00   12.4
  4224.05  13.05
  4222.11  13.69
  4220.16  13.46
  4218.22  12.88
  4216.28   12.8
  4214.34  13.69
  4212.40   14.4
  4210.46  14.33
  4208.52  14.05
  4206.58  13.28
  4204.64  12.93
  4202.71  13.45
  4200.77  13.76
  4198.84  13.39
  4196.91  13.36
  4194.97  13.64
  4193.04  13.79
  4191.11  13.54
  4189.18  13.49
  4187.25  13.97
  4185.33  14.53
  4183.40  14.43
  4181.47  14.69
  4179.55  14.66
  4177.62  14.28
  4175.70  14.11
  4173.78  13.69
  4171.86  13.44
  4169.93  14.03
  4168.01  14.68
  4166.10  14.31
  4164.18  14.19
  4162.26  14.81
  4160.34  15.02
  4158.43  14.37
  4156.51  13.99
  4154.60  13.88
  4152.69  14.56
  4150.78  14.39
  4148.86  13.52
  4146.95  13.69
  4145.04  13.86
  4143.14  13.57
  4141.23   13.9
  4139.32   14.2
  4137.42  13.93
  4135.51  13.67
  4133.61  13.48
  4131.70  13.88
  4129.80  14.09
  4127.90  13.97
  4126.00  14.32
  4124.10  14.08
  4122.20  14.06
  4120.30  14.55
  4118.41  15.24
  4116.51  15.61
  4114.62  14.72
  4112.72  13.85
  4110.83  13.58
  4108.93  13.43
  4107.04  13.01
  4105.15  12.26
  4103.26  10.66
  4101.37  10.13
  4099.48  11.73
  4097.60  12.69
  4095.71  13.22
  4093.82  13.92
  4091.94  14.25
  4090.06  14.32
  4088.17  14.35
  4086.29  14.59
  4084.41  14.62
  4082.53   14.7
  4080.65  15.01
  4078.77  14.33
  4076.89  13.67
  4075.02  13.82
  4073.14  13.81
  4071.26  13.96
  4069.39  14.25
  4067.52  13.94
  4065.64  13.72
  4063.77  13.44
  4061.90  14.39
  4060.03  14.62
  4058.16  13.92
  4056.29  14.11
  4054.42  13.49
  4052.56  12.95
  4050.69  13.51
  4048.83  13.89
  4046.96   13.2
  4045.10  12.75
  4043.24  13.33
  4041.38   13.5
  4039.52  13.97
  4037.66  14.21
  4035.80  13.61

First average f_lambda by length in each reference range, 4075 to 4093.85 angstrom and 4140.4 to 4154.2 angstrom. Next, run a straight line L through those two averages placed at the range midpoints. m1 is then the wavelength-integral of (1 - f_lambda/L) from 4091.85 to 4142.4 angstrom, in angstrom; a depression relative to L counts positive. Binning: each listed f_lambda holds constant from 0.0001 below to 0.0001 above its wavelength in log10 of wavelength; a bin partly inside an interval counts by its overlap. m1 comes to 2.1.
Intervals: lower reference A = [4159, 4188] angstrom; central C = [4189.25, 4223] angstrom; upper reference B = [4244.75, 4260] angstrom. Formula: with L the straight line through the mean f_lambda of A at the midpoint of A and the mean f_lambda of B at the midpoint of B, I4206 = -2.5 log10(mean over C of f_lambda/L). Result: 0.04 mag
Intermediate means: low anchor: 14.3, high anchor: 13.6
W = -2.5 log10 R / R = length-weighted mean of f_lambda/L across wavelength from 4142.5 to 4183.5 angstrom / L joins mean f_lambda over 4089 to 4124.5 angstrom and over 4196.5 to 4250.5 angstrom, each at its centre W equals -0.06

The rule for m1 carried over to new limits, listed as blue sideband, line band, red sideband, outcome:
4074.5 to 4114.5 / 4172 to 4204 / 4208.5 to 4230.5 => -1.2 angstrom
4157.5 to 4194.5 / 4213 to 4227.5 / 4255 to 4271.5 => 0.8 angstrom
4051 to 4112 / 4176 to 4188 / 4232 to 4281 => -0.7 angstrom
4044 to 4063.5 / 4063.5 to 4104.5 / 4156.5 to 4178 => 0.7 angstrom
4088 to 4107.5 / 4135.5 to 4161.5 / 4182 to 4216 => -1.6 angstrom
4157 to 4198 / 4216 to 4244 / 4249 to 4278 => 0.9 angstrom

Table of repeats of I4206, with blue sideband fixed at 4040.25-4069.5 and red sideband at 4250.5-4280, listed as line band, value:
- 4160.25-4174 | -0.05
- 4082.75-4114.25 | 0.03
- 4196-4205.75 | 0.02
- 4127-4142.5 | -0.02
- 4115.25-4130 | -0.07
